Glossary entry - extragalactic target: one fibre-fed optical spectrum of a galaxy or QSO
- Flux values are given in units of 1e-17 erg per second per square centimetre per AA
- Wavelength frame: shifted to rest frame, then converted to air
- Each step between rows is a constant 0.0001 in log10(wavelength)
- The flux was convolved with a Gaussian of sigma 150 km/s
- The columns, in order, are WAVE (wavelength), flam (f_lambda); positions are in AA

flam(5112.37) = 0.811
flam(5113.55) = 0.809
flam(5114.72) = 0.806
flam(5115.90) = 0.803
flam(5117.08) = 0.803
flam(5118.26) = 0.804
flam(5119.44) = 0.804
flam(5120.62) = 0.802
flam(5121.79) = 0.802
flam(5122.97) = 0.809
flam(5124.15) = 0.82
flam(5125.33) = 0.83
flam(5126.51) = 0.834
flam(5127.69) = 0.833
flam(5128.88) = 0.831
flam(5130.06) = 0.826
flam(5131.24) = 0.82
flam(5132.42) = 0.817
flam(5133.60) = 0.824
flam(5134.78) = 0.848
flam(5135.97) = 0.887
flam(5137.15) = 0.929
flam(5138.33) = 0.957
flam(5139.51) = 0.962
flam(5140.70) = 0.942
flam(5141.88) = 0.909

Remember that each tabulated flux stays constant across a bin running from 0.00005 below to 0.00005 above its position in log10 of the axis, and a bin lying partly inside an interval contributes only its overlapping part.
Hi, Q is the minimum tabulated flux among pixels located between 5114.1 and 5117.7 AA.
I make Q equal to 0.803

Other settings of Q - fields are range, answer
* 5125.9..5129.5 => 0.831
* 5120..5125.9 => 0.802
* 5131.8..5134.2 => 0.817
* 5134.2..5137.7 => 0.848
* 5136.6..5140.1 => 0.929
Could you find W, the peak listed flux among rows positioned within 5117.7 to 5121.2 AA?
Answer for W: 0.804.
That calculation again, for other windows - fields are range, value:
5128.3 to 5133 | 0.831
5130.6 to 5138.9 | 0.957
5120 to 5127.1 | 0.834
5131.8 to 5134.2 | 0.824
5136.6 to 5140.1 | 0.962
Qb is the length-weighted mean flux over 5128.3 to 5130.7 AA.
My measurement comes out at 0.829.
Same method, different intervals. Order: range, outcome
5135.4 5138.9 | 0.926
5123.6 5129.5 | 0.829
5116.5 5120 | 0.803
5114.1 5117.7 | 0.804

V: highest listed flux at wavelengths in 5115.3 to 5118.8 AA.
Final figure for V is 0.804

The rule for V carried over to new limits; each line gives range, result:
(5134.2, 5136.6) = 0.887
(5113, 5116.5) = 0.809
